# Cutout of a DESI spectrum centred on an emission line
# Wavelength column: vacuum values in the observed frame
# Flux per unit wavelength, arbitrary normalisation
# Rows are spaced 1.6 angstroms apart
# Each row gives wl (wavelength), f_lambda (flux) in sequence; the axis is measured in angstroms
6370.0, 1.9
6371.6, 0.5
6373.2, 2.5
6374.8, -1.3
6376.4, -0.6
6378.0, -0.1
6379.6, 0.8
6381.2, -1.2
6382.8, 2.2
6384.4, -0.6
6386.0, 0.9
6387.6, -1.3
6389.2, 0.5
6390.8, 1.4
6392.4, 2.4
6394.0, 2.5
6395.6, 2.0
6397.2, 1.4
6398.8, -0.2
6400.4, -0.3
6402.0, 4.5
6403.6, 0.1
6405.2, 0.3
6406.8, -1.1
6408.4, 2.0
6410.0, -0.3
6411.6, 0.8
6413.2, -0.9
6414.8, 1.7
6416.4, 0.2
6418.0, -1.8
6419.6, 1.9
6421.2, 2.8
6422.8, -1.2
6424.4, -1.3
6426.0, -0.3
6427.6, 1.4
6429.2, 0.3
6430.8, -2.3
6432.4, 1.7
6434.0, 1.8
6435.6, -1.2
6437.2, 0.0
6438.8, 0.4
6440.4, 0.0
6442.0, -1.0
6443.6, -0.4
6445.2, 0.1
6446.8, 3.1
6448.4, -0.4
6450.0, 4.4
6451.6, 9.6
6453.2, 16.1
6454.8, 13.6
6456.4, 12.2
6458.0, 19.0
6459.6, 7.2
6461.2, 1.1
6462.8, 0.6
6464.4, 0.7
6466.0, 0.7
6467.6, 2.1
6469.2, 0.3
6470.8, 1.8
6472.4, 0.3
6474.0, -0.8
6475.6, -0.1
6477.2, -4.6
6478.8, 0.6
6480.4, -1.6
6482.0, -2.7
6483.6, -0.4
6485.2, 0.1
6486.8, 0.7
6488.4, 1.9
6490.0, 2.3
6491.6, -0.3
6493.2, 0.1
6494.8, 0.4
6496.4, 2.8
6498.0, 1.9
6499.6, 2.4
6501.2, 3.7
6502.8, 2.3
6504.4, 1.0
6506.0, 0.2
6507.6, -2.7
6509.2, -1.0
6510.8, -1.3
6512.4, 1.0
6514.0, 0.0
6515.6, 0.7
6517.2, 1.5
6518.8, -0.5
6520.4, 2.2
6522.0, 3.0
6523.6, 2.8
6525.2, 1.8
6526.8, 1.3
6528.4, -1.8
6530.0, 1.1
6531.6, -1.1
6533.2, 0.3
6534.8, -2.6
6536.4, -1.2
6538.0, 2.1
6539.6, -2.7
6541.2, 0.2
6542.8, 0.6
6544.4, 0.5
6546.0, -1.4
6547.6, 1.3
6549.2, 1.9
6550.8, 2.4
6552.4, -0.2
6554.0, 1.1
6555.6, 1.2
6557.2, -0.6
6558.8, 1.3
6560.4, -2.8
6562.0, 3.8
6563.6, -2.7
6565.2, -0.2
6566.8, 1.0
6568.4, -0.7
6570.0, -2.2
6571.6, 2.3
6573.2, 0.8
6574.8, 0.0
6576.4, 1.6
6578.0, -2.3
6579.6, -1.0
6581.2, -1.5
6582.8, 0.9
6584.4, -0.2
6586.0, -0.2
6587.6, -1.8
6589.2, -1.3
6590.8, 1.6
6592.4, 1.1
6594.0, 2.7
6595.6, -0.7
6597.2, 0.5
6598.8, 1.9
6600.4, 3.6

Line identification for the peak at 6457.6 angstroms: [O II]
